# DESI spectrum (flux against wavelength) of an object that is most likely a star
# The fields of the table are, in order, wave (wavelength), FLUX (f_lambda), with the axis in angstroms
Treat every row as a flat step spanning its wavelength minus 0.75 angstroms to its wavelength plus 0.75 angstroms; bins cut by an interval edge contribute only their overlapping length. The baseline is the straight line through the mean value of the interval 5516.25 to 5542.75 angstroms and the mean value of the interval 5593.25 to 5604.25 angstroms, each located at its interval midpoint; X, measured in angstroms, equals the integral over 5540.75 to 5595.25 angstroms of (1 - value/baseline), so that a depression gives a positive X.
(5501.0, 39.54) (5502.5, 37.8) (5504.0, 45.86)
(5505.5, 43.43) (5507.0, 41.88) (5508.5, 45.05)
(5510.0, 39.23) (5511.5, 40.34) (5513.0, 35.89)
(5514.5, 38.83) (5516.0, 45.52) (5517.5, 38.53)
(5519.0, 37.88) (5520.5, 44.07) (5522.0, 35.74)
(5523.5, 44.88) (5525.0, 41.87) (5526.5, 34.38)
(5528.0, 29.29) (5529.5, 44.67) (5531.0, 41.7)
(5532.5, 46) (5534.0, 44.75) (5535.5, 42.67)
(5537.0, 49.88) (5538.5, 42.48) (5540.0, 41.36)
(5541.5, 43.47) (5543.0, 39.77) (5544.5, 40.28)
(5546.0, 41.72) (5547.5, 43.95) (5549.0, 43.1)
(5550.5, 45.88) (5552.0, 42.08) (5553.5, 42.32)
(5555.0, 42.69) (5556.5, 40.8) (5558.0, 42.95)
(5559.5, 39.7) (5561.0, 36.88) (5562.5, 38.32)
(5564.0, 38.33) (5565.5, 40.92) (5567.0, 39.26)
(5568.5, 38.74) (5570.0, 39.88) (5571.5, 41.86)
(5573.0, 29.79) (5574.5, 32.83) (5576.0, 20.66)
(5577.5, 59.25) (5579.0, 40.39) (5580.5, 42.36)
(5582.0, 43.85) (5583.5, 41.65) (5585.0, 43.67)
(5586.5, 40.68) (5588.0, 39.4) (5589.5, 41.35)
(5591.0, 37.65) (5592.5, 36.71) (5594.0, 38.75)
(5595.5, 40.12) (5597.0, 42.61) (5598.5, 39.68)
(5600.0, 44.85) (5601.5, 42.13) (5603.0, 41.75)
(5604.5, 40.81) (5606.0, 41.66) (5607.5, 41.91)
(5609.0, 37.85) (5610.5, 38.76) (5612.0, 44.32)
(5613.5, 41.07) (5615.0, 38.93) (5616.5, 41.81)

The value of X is 1.4 angstroms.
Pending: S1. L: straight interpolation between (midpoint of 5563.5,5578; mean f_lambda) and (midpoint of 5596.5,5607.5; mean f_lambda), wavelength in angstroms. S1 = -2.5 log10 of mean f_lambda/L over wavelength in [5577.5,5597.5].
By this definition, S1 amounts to -0.038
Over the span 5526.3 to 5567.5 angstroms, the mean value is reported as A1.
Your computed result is 41.5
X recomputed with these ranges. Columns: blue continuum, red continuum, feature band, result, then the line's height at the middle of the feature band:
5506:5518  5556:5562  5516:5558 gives -1.52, 40.3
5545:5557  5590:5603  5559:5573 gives 1.07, 42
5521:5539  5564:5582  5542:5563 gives -0.70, 40.2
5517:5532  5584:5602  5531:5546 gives -1.35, 39.7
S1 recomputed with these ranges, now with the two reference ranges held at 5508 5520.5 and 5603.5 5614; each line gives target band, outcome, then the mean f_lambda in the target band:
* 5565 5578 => 0.08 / 37.7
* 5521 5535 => 0.00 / 40.5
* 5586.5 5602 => 0.01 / 40.3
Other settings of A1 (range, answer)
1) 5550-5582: 39.9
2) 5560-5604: 39.8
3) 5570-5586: 39.7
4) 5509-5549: 41.2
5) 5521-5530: 38.5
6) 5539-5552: 42.4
